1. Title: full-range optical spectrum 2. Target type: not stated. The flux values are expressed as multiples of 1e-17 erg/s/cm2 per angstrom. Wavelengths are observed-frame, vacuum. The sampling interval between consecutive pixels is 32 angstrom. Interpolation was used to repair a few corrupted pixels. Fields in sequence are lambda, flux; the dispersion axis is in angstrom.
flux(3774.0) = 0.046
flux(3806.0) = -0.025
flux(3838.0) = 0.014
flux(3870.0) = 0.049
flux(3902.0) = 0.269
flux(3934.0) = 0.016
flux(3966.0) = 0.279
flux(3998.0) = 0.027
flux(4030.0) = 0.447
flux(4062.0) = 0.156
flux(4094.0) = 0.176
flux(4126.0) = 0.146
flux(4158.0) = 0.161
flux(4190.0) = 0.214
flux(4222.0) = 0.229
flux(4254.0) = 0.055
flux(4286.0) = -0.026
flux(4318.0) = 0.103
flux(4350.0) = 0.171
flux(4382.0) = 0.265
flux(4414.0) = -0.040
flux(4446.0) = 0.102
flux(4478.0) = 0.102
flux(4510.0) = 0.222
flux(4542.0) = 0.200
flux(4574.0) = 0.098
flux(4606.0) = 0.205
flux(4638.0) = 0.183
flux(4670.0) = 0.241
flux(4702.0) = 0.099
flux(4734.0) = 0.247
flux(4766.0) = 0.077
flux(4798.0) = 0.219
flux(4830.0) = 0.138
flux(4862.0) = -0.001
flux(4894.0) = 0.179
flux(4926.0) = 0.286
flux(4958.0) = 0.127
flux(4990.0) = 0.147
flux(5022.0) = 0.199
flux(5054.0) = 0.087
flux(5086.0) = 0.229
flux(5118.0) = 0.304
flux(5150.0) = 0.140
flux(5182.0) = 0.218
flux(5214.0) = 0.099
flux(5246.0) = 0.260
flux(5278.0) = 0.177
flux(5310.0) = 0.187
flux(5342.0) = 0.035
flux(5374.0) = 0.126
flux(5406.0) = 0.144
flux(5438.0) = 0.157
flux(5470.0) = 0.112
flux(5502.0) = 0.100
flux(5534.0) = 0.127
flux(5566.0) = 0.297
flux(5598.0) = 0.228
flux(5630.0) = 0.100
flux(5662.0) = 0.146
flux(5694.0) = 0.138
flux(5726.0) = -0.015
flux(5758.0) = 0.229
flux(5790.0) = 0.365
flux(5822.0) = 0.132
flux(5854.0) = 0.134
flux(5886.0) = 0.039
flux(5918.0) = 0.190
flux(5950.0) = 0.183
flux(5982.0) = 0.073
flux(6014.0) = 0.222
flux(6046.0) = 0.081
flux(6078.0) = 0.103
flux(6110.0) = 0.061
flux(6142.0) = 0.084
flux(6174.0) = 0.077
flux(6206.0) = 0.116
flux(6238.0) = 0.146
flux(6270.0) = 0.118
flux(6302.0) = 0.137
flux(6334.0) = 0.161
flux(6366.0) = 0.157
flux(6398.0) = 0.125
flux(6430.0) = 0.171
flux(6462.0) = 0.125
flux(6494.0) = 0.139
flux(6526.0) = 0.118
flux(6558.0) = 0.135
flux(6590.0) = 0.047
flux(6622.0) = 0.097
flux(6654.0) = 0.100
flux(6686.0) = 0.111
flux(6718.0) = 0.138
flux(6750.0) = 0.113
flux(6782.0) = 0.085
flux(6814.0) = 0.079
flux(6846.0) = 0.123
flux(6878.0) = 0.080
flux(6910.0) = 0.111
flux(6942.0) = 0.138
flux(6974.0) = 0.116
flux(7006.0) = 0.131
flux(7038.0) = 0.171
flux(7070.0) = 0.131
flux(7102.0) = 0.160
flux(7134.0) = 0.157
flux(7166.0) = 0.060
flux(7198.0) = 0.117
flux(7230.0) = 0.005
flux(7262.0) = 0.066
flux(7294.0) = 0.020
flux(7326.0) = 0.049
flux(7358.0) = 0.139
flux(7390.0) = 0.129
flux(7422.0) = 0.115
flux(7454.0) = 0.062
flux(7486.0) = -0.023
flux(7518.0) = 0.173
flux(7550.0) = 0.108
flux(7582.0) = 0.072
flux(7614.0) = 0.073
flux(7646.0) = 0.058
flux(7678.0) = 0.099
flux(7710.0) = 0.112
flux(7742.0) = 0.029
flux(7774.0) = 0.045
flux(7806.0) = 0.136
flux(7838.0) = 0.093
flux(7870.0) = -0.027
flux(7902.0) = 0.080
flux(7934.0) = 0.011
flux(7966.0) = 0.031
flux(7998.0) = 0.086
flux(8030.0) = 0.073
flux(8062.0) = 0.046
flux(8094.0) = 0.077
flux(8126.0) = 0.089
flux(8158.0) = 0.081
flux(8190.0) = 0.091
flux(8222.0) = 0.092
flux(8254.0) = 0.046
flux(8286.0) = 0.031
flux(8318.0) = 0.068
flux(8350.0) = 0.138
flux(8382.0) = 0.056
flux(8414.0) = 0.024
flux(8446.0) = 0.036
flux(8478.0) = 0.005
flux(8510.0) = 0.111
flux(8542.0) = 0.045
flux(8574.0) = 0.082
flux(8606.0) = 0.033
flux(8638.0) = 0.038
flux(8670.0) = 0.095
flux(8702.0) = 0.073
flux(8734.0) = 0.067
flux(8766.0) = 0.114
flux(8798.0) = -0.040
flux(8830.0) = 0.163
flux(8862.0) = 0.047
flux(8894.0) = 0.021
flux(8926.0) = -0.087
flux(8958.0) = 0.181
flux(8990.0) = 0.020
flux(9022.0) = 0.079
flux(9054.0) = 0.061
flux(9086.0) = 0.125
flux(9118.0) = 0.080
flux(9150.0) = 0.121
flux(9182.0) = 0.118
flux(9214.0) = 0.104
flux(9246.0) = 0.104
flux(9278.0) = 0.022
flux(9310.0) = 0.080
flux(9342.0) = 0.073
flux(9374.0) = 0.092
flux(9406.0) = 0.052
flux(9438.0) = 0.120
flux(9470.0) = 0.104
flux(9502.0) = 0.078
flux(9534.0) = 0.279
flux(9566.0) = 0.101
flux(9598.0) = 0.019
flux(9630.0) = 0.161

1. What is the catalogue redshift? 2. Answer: 1.47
